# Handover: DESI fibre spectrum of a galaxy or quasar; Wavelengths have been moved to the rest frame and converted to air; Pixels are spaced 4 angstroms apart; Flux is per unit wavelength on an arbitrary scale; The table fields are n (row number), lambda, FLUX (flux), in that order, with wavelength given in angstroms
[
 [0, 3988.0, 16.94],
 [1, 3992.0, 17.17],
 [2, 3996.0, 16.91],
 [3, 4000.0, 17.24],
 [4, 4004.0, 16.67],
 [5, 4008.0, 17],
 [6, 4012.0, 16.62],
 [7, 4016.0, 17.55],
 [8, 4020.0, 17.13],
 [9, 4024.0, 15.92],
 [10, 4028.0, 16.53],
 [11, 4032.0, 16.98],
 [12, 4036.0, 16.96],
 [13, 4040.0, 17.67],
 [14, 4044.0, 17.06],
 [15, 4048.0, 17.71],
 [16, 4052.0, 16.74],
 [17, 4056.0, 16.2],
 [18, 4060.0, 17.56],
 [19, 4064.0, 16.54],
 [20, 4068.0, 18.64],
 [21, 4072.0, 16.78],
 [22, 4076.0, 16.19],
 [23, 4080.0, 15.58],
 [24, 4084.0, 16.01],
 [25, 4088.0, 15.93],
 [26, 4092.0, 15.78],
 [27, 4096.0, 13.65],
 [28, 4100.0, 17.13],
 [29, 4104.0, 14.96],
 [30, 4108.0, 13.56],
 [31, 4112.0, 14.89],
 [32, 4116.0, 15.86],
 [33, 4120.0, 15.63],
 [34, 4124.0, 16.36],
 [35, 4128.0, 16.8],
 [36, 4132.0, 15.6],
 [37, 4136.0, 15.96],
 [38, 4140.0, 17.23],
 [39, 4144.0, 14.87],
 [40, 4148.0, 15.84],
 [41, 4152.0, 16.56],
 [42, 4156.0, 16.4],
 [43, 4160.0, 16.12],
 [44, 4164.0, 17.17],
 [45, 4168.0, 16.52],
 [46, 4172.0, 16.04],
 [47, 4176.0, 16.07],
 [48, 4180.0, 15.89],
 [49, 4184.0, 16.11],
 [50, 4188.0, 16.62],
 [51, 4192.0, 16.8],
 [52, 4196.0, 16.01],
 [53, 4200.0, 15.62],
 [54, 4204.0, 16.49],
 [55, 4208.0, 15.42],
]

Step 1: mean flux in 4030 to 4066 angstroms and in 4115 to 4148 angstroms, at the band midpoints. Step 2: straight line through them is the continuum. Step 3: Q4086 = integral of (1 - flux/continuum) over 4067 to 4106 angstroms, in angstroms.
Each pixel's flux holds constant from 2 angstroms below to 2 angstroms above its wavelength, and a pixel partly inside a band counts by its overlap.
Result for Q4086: 1.4 angstroms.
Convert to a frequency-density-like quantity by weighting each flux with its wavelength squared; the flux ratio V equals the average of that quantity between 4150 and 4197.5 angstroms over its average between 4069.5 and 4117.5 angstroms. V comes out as 1.1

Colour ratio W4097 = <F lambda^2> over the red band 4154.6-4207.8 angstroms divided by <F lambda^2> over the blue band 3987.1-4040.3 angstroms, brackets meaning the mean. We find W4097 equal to 1.04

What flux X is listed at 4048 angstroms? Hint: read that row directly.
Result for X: 17.71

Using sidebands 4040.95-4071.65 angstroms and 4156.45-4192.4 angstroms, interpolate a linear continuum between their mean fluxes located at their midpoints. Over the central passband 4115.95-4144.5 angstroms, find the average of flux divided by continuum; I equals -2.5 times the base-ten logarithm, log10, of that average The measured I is 0.04 mag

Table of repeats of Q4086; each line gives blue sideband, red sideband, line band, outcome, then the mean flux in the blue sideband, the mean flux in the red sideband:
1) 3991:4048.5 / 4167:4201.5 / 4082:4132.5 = 3.08 angstroms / 17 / 16.2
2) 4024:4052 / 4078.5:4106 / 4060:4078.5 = -0.98 angstroms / 17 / 15.6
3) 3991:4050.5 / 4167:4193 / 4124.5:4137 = 0.25 angstroms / 17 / 16.3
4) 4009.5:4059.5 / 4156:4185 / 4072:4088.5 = 0.68 angstroms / 16.9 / 16.3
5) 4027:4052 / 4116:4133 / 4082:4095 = 0.63 angstroms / 17.1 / 16.1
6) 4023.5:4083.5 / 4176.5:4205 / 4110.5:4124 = 0.77 angstroms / 16.9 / 16.2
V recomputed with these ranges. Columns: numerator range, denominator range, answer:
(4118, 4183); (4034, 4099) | 1.02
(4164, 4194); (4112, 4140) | 1.05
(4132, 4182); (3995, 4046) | 1.02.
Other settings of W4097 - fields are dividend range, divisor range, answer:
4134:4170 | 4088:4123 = 1.09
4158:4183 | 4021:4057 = 1.03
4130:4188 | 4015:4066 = 1.01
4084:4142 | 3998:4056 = 0.96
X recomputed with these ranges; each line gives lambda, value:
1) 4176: 16.07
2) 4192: 16.8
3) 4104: 14.96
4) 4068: 18.64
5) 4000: 17.24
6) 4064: 16.54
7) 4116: 15.86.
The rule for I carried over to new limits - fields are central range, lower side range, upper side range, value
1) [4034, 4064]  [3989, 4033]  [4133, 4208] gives -0.02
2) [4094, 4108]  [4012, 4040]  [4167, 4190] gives 0.11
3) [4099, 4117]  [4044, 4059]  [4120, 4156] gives 0.09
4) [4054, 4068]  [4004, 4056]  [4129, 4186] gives -0.02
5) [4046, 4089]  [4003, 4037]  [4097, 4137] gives -0.03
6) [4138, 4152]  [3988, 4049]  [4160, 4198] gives 0.03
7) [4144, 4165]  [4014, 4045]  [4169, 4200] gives 0.01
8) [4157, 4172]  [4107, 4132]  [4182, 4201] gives -0.03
